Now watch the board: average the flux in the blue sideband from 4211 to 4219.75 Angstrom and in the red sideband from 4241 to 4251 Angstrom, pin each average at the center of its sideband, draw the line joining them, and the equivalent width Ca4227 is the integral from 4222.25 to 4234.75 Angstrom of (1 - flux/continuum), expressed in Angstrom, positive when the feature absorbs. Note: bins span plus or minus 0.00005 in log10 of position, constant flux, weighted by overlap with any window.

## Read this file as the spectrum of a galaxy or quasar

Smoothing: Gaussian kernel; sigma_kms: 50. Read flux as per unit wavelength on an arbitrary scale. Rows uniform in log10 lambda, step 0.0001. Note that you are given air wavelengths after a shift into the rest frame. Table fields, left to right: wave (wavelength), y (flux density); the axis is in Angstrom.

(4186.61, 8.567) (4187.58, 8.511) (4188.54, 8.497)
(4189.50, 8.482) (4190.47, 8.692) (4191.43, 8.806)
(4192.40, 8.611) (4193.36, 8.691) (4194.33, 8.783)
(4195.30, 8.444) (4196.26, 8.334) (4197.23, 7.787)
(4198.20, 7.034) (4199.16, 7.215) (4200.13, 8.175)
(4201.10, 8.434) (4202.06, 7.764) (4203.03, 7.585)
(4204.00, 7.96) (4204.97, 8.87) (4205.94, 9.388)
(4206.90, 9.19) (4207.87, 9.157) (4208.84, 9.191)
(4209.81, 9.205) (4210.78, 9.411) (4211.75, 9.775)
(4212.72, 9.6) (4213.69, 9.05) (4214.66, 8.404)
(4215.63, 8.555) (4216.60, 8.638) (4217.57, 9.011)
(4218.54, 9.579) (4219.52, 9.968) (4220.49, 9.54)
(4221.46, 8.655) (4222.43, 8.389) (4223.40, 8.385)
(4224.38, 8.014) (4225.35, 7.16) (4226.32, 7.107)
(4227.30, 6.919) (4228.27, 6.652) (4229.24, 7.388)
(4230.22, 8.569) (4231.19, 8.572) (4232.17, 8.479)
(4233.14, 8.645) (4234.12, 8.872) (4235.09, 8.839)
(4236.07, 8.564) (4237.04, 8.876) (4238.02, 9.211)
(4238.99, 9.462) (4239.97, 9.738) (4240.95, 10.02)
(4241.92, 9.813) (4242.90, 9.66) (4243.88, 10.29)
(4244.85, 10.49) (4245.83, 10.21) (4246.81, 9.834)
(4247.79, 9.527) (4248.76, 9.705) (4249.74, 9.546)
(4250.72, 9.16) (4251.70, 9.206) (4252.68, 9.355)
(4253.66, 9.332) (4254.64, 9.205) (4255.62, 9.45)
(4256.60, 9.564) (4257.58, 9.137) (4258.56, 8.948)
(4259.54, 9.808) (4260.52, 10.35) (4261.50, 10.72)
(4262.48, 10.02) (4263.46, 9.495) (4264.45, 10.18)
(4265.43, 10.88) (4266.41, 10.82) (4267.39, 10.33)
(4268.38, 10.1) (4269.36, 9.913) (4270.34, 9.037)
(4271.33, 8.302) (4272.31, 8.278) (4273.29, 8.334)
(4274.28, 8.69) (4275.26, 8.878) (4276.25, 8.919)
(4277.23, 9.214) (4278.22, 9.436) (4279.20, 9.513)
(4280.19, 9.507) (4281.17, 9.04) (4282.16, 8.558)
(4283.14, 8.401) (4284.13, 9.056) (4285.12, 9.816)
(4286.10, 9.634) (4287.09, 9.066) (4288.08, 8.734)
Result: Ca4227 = 2.0 Angstrom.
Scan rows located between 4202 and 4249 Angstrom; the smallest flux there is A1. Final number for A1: 6.652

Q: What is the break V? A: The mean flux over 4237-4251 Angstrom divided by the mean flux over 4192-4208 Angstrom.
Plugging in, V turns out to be 1.17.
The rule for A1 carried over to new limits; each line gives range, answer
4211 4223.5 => 8.385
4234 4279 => 8.278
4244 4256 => 9.16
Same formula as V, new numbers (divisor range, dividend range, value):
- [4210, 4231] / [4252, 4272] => 1.14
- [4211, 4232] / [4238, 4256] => 1.14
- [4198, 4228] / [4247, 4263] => 1.12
